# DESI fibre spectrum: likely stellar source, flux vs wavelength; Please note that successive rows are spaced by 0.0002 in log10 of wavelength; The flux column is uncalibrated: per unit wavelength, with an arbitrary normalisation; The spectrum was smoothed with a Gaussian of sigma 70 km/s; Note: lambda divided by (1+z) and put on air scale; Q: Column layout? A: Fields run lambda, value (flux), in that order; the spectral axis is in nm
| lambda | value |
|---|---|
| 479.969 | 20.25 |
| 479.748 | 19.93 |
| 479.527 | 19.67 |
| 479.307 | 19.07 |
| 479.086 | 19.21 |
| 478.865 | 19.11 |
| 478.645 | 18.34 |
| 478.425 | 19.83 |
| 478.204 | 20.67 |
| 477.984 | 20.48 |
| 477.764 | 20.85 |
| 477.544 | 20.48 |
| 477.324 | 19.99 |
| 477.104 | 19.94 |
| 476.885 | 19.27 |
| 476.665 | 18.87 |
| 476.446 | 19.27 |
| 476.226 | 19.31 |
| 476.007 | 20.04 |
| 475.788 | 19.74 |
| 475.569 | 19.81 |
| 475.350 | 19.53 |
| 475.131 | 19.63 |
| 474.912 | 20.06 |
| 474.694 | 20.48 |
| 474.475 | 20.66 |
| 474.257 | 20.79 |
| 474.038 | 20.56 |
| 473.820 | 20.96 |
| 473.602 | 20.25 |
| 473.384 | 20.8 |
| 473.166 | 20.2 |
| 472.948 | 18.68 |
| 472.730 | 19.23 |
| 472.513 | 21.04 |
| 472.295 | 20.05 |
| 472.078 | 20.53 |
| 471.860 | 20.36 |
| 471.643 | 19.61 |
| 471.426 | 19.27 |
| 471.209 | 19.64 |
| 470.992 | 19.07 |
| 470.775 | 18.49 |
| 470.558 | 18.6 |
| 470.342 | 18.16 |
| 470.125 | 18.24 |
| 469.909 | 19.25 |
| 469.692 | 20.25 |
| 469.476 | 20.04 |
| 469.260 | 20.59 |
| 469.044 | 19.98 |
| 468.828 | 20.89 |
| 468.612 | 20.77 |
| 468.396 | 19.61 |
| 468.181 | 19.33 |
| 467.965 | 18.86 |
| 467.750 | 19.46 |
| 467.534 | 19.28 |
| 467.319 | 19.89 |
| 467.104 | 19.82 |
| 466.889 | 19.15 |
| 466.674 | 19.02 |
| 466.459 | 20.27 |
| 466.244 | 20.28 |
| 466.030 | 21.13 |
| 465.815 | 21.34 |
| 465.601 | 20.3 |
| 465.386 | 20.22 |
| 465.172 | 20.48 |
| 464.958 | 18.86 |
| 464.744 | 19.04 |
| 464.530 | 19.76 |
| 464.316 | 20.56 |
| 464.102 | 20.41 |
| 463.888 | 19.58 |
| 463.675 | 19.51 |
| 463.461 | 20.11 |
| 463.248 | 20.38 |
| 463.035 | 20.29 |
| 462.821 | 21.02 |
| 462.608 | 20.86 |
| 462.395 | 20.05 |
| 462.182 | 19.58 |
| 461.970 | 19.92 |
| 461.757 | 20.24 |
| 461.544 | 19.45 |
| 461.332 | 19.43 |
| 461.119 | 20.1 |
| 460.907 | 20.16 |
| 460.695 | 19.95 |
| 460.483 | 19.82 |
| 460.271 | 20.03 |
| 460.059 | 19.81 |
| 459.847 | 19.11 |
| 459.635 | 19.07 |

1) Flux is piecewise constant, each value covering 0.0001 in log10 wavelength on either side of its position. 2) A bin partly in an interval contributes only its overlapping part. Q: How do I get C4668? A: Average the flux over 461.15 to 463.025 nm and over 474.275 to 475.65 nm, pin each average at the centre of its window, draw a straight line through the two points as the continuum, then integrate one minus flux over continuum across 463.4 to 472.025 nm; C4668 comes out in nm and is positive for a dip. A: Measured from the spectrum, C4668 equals 0.15 nm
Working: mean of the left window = 20.1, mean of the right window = 20.1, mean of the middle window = 19.7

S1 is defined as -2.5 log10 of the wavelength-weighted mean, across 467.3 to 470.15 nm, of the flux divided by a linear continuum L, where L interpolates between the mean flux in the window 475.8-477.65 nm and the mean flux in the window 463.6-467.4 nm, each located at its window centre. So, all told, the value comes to 0.006 mag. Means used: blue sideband 20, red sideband 19.7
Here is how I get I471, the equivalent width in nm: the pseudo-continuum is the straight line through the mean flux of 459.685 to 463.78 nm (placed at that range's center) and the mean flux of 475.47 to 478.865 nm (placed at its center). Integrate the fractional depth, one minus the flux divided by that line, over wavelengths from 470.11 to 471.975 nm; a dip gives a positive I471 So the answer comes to 0.07 nm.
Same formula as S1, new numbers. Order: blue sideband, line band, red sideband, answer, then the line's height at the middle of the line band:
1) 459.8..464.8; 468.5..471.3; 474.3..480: 0.020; 19.9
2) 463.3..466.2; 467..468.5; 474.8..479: 0.030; 20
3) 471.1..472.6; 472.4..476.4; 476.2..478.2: -0.006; 20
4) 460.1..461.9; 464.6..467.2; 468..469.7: 0.002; 20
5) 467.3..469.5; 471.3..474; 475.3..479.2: -0.016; 19.8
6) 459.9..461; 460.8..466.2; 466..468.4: -0.018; 19.8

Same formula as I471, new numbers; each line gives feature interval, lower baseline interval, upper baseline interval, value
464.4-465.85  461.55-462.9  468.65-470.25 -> 0.010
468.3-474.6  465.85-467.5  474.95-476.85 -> -0.046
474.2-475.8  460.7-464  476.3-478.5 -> -0.010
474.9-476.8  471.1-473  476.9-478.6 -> 0.049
